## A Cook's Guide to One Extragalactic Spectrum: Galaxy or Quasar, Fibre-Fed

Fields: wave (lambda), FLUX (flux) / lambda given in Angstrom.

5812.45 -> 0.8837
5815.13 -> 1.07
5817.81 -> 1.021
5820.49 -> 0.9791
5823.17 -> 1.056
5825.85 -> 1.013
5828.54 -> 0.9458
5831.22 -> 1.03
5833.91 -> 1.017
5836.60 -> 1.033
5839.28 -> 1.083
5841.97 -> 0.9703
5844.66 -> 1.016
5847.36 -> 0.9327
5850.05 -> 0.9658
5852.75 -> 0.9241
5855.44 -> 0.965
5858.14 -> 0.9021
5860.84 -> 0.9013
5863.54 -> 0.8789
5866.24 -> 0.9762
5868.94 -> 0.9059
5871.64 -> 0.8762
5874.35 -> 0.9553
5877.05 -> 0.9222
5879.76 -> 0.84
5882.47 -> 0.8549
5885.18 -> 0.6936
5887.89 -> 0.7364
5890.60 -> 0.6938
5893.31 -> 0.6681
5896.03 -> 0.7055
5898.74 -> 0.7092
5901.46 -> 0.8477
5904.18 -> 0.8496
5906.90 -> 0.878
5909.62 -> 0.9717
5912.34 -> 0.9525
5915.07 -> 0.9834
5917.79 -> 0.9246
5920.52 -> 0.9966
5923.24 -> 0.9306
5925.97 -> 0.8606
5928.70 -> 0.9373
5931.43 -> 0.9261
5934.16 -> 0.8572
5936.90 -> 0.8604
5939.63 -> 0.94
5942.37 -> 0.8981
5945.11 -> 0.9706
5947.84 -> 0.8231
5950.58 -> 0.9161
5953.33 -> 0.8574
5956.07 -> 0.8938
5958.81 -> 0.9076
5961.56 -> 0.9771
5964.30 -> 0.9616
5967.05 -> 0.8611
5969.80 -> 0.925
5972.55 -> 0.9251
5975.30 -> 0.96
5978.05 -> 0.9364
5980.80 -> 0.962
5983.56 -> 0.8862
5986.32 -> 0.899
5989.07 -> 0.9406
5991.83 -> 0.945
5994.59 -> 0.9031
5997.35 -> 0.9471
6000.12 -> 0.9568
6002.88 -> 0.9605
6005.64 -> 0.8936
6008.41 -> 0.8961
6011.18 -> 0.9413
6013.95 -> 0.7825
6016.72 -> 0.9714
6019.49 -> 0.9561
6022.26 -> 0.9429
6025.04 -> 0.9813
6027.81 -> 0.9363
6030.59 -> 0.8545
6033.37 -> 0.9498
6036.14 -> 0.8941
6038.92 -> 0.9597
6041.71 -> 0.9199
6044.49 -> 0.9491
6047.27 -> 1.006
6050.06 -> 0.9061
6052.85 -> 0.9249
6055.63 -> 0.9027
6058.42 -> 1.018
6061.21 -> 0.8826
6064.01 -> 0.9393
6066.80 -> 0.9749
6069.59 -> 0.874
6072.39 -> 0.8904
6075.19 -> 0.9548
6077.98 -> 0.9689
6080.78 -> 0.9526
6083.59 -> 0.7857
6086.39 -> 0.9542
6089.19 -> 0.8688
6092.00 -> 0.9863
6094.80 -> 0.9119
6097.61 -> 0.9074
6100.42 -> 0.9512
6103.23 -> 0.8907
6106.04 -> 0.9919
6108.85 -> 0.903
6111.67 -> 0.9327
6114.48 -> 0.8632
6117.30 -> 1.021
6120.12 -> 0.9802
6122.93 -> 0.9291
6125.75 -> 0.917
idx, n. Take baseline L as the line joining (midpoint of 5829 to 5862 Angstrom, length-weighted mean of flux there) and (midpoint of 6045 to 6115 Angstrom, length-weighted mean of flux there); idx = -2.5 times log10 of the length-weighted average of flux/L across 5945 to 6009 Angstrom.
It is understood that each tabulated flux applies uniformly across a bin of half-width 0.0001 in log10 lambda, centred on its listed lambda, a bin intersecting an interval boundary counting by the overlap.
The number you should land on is 0.03 mag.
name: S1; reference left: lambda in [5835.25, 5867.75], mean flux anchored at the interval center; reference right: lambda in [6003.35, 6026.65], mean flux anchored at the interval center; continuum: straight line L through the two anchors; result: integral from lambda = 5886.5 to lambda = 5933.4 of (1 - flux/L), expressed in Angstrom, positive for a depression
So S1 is 4.5 Angstrom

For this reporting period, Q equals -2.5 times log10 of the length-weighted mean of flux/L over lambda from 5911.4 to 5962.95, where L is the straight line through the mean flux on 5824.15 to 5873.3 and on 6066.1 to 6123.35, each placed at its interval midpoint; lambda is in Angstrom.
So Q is 0.04 mag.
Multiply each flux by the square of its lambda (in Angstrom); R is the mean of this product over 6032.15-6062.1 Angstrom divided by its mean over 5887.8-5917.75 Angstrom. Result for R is 1.2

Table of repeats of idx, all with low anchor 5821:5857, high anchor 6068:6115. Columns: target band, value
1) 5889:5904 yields 0.31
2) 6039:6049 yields -0.03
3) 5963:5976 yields 0.04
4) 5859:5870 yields 0.08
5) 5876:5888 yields 0.20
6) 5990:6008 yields 0.02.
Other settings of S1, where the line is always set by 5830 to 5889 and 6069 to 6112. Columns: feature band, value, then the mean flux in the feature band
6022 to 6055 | -0.44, 0.934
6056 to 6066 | -0.24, 0.943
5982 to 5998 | 0.07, 0.919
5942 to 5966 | 0.33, 0.912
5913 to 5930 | -0.26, 0.939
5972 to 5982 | -0.26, 0.948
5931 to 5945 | 0.36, 0.901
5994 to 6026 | -0.17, 0.927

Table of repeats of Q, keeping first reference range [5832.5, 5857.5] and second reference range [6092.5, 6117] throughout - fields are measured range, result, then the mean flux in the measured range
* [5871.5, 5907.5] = 0.219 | 0.798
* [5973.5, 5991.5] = 0.027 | 0.932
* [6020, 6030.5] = 0.004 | 0.941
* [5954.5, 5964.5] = 0.034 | 0.931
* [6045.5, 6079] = -0.001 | 0.937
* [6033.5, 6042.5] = 0.015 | 0.929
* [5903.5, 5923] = 0.036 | 0.94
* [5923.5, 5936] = 0.082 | 0.897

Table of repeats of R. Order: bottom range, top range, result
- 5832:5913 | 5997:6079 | 1.11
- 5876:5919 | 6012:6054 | 1.18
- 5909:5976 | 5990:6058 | 1.04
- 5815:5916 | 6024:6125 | 1.10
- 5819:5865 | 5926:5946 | 0.96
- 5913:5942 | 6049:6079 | 1.06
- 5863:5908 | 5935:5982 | 1.14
